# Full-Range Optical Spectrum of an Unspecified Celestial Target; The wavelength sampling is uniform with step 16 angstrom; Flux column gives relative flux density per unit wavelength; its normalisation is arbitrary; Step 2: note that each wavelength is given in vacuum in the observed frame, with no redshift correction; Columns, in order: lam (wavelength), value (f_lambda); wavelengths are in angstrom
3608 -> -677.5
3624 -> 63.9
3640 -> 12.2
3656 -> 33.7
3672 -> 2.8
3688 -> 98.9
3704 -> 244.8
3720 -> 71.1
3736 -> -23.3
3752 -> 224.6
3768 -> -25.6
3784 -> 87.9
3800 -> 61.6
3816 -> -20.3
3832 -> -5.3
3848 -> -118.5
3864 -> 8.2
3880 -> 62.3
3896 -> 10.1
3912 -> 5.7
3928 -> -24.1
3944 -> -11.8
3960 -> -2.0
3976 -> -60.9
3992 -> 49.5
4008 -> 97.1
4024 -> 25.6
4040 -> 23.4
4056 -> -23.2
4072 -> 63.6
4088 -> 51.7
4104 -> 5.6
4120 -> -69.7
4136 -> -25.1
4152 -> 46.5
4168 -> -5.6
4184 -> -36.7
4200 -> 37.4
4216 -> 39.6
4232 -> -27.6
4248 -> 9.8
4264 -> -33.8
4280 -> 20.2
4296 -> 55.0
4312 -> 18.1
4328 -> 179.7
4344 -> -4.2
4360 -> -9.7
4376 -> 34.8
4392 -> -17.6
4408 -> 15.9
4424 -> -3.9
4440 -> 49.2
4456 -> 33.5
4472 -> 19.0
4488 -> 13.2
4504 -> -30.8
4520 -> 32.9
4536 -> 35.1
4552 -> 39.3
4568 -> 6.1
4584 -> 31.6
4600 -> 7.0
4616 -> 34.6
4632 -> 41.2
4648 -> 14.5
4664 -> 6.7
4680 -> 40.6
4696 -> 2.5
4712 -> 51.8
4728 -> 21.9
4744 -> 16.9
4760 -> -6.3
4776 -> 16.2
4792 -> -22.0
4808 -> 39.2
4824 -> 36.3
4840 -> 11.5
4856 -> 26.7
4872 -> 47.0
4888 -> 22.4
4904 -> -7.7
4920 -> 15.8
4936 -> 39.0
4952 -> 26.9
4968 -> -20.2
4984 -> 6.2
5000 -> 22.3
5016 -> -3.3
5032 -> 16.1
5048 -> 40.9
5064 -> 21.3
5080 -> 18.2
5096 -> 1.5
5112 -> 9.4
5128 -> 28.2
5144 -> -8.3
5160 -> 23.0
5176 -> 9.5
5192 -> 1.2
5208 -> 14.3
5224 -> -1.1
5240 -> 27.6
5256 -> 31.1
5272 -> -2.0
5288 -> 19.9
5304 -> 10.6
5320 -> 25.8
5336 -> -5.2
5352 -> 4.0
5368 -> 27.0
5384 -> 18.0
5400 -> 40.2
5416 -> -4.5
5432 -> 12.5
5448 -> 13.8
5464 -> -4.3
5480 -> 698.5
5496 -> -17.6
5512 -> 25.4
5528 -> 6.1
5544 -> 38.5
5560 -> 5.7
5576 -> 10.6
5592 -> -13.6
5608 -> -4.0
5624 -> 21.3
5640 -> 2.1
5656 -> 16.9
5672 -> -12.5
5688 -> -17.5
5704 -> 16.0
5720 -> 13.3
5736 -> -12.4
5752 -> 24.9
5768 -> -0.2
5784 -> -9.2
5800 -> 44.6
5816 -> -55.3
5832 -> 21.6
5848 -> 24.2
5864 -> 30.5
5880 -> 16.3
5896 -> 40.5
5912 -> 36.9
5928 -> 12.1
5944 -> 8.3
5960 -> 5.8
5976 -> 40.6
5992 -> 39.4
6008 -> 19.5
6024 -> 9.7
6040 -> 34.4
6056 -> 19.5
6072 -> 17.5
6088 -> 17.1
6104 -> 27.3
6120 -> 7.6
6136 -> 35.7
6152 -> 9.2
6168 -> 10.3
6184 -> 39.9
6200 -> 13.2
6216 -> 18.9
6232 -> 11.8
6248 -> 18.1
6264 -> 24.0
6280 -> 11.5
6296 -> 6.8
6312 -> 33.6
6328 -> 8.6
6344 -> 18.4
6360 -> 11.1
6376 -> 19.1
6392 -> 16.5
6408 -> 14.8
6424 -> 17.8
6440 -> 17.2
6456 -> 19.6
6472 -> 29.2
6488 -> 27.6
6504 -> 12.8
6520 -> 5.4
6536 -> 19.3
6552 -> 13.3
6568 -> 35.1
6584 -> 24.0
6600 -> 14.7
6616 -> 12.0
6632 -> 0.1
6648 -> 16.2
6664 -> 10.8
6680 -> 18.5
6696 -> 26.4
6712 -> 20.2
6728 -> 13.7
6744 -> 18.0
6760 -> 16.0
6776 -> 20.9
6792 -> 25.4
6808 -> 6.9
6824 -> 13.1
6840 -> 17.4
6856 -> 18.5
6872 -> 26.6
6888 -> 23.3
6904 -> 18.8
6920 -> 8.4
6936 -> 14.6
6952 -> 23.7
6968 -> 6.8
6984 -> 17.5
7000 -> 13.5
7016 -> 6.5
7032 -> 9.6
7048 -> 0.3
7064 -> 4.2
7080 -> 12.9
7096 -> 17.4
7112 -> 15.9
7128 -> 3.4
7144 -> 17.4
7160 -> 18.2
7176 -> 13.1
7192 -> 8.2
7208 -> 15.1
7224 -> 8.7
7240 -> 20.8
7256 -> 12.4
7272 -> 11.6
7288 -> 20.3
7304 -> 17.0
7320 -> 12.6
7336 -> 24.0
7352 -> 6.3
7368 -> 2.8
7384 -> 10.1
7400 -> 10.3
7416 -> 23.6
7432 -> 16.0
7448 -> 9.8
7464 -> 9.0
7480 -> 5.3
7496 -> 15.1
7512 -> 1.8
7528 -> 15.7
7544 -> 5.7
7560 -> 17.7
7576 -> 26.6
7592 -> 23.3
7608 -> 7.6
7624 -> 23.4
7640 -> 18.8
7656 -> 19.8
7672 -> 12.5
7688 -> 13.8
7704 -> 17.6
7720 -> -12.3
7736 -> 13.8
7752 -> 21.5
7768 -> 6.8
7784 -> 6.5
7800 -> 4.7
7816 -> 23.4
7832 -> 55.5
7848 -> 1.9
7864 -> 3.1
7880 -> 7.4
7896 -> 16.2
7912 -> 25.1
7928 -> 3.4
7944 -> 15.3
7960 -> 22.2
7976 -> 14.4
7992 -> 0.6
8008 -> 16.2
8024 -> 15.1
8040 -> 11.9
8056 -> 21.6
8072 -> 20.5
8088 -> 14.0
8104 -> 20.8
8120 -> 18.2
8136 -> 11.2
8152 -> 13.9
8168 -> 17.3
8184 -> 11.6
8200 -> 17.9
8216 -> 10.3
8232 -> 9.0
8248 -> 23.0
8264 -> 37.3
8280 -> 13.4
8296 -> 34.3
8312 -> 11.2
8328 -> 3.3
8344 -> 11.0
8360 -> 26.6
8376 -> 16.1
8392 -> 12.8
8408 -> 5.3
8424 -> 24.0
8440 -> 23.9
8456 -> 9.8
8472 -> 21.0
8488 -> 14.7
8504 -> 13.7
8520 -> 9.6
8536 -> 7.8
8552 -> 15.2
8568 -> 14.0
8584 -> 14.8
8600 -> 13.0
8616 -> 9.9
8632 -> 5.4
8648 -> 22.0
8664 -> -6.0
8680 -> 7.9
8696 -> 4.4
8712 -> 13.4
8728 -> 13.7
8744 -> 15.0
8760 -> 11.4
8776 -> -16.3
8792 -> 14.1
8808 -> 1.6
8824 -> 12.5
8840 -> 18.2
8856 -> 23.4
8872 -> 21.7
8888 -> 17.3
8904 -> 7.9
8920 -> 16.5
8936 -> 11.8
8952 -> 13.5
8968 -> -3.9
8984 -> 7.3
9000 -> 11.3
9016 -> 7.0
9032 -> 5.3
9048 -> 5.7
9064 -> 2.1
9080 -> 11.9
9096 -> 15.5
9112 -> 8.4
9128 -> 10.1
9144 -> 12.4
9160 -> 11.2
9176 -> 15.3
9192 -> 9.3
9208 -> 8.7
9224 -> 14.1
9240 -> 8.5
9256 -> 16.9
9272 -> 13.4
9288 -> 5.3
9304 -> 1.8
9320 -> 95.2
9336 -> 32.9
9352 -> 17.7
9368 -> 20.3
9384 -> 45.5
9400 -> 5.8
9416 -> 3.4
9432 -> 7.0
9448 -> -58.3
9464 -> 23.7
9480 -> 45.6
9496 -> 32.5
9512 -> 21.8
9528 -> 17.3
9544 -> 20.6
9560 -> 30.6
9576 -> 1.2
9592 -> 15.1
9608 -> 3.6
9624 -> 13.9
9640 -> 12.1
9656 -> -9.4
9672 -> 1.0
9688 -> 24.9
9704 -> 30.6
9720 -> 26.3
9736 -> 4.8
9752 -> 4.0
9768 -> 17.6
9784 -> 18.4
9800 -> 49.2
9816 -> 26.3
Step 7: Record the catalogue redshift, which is 0.19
